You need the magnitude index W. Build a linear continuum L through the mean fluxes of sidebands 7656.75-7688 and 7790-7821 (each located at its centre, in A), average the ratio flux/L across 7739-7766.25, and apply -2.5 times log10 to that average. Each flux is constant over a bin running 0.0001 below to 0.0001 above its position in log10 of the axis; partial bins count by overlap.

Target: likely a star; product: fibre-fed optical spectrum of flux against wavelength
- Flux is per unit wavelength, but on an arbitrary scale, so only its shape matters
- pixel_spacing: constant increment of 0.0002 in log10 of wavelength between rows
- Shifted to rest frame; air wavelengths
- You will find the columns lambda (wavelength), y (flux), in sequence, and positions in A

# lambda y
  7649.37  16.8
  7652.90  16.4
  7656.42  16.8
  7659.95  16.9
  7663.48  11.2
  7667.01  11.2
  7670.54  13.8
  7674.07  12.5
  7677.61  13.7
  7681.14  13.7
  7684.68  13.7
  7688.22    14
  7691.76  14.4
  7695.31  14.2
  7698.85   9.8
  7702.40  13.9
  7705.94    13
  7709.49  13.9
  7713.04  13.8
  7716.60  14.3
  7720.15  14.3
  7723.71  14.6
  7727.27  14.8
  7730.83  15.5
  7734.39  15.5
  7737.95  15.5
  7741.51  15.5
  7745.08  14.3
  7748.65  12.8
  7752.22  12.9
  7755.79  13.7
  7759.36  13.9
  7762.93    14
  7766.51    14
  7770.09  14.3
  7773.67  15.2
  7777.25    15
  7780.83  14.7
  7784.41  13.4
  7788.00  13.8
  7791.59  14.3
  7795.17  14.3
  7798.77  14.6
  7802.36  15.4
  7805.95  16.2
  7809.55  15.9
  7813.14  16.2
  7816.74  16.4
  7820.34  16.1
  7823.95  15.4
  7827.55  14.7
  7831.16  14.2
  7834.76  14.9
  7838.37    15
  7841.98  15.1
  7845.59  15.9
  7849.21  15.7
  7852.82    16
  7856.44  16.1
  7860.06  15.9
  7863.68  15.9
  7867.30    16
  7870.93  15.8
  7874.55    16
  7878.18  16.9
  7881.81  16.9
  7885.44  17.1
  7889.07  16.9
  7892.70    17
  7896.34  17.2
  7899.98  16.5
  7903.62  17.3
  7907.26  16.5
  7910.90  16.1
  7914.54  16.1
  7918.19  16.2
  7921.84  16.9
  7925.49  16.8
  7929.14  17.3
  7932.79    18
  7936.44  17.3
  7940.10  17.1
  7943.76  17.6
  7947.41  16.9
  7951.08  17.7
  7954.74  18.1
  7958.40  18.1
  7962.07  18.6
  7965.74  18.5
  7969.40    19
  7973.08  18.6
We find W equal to 0.06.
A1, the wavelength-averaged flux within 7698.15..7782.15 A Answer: 14.2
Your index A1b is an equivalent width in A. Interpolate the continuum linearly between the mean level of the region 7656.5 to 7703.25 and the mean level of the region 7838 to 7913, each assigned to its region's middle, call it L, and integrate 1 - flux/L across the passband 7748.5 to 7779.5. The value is 1.3 A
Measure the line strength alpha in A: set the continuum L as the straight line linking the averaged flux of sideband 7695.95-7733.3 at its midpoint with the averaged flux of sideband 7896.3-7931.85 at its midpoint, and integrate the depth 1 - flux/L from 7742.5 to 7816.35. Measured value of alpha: 1.4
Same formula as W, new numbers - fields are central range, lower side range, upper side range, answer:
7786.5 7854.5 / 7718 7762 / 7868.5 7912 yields 0.025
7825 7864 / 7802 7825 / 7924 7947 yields 0.065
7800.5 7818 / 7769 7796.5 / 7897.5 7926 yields -0.083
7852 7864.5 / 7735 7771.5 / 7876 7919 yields 0.003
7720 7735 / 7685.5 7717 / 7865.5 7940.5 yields -0.081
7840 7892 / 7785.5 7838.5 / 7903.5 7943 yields -0.013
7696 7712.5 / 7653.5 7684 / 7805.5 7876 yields 0.109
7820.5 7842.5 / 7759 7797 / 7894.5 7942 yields 0.022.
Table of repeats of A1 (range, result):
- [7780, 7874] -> 15.3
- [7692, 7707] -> 12.9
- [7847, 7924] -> 16.4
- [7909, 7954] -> 17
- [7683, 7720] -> 13.5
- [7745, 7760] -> 13.4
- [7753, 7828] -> 14.8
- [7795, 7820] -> 15.7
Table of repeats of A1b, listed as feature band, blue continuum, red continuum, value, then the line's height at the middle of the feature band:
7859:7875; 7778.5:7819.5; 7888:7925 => 0.2 A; 16.1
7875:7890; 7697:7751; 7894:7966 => -0.3 A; 16.5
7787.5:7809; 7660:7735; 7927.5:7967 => 0.6 A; 15.3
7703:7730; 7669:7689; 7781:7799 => -0.8 A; 13.7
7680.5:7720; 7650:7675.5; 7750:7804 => 1.9 A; 14.2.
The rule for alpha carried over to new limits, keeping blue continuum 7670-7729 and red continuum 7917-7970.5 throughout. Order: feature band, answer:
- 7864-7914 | 0.38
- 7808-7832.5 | 0.05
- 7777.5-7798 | 1.22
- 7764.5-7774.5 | 0.25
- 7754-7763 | 0.48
